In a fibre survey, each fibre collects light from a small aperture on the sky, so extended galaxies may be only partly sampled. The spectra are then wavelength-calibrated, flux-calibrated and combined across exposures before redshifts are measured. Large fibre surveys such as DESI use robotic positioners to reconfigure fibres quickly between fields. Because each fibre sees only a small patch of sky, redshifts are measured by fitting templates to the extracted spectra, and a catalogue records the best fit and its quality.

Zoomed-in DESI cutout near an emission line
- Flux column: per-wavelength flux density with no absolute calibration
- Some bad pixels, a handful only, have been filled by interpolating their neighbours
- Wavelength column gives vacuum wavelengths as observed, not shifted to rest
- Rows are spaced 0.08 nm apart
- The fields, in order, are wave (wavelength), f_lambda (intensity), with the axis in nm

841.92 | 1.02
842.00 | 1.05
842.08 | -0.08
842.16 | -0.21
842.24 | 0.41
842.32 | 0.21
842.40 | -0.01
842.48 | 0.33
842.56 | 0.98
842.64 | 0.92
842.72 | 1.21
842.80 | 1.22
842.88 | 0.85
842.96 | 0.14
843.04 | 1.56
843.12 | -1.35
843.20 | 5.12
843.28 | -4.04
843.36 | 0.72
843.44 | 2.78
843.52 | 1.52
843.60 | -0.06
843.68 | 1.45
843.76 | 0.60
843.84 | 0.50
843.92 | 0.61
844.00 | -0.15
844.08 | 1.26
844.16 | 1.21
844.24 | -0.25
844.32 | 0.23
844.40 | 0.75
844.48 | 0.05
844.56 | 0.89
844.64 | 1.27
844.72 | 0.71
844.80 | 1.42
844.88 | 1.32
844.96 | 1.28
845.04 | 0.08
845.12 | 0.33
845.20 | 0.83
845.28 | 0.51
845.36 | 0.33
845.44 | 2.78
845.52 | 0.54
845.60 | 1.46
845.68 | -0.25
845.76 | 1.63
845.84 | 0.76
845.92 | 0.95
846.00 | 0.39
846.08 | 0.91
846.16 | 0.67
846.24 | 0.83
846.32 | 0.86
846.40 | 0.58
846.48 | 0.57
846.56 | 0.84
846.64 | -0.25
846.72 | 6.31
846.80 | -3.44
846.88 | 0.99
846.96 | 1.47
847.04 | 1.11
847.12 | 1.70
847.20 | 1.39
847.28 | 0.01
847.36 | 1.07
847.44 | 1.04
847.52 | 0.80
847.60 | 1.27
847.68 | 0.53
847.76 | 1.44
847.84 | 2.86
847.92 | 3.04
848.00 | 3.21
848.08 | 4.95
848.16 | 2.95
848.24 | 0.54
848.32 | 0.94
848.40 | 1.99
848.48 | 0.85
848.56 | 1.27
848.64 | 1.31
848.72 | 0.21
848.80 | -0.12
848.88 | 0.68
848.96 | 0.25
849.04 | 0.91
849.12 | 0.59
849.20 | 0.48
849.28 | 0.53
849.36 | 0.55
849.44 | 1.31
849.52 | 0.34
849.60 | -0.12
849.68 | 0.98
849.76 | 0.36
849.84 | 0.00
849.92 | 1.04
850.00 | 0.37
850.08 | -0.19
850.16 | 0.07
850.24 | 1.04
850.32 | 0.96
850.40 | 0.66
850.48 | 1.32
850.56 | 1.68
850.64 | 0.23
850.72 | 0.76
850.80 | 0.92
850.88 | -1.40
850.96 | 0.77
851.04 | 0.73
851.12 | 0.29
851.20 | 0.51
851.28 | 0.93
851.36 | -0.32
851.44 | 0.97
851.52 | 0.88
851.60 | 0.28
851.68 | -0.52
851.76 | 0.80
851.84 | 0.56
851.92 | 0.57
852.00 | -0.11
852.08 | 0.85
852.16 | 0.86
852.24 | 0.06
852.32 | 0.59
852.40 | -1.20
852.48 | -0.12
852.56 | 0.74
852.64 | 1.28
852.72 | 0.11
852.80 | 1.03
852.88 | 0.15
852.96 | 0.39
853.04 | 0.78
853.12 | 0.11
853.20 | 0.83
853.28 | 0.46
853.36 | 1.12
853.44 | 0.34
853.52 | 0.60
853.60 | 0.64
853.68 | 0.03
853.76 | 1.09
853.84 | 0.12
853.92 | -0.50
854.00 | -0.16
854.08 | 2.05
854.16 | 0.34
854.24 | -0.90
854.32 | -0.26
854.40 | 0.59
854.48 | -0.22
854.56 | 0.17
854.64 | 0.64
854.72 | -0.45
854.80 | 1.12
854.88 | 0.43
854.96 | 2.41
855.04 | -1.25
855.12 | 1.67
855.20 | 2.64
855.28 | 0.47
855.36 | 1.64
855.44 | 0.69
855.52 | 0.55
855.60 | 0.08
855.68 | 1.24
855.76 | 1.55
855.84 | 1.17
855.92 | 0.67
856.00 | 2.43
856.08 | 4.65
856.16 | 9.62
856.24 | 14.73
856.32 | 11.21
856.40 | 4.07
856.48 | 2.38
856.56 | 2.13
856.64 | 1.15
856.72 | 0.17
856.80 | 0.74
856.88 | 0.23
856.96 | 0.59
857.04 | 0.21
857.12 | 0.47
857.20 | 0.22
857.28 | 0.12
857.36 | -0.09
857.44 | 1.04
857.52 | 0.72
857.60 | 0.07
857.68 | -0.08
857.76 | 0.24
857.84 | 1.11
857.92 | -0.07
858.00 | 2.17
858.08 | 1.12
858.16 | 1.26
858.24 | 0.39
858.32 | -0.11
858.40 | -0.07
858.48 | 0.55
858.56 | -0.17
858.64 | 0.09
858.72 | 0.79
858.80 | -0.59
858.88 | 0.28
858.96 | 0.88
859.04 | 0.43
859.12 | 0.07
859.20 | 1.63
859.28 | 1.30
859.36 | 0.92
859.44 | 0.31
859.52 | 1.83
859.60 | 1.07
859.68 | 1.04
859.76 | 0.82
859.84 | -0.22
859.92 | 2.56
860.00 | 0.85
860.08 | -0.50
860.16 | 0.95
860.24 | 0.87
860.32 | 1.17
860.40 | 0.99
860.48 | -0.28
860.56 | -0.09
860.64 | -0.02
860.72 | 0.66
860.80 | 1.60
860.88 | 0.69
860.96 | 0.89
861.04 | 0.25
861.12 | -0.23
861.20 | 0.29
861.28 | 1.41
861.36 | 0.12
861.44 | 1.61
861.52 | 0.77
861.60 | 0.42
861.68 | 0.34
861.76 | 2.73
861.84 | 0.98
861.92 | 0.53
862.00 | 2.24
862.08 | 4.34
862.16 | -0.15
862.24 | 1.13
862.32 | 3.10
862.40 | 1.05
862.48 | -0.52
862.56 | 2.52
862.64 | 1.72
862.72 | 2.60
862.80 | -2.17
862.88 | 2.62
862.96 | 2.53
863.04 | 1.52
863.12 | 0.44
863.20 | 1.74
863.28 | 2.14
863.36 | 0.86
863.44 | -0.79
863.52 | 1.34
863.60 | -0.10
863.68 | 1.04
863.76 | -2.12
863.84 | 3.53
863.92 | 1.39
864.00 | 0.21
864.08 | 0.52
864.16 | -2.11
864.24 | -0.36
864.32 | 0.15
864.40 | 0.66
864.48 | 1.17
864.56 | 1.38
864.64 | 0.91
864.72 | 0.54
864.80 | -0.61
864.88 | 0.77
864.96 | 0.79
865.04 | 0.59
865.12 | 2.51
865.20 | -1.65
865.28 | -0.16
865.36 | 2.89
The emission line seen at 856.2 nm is [O III]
